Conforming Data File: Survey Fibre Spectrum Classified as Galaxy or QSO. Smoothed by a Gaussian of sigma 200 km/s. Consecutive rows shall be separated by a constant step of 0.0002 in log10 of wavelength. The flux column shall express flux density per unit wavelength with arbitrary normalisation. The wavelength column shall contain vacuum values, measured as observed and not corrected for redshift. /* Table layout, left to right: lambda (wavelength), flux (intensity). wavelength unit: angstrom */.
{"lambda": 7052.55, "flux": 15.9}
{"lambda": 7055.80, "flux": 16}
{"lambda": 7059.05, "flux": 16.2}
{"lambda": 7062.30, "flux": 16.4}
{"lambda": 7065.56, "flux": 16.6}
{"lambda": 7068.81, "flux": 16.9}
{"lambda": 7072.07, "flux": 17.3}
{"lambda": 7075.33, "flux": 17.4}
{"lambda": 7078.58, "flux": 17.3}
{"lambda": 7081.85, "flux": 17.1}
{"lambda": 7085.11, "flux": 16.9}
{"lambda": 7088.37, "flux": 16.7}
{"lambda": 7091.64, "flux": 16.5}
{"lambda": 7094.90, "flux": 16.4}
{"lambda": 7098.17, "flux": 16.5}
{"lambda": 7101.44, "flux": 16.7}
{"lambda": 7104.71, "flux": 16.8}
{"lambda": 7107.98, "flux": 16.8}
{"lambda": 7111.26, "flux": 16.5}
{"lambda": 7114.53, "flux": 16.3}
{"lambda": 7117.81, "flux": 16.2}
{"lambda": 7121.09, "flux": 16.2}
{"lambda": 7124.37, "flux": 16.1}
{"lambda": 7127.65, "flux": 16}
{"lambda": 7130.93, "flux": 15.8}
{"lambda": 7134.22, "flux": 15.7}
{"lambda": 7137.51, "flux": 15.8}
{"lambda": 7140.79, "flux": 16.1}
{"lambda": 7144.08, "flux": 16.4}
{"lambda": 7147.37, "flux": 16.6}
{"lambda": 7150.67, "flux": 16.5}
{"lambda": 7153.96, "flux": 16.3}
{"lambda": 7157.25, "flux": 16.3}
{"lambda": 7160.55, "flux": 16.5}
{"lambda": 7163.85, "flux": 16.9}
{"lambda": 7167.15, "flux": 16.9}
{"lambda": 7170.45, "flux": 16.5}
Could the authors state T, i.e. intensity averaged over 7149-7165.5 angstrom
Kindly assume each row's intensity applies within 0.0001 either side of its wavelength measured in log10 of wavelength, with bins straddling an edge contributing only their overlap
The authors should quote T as 16.5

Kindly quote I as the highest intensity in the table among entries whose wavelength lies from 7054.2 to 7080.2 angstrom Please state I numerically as 17.4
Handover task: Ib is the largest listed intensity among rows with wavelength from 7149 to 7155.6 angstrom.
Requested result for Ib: 16.5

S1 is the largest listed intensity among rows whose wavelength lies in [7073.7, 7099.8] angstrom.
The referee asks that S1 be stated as 17.4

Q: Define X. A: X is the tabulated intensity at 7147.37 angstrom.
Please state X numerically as 16.6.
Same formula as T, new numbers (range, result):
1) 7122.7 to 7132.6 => 16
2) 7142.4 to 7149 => 16.5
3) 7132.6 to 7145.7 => 16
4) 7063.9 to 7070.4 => 16.7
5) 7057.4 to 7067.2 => 16.4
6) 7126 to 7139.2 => 15.8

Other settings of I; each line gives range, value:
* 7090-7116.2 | 16.8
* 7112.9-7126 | 16.3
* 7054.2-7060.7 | 16.2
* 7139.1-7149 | 16.6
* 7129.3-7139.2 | 15.8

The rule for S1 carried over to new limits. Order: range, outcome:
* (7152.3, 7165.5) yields 16.9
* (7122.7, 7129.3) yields 16.1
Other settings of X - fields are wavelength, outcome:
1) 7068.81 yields 16.9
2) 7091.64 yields 16.5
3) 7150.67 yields 16.5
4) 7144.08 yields 16.4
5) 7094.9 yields 16.4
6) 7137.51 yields 15.8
